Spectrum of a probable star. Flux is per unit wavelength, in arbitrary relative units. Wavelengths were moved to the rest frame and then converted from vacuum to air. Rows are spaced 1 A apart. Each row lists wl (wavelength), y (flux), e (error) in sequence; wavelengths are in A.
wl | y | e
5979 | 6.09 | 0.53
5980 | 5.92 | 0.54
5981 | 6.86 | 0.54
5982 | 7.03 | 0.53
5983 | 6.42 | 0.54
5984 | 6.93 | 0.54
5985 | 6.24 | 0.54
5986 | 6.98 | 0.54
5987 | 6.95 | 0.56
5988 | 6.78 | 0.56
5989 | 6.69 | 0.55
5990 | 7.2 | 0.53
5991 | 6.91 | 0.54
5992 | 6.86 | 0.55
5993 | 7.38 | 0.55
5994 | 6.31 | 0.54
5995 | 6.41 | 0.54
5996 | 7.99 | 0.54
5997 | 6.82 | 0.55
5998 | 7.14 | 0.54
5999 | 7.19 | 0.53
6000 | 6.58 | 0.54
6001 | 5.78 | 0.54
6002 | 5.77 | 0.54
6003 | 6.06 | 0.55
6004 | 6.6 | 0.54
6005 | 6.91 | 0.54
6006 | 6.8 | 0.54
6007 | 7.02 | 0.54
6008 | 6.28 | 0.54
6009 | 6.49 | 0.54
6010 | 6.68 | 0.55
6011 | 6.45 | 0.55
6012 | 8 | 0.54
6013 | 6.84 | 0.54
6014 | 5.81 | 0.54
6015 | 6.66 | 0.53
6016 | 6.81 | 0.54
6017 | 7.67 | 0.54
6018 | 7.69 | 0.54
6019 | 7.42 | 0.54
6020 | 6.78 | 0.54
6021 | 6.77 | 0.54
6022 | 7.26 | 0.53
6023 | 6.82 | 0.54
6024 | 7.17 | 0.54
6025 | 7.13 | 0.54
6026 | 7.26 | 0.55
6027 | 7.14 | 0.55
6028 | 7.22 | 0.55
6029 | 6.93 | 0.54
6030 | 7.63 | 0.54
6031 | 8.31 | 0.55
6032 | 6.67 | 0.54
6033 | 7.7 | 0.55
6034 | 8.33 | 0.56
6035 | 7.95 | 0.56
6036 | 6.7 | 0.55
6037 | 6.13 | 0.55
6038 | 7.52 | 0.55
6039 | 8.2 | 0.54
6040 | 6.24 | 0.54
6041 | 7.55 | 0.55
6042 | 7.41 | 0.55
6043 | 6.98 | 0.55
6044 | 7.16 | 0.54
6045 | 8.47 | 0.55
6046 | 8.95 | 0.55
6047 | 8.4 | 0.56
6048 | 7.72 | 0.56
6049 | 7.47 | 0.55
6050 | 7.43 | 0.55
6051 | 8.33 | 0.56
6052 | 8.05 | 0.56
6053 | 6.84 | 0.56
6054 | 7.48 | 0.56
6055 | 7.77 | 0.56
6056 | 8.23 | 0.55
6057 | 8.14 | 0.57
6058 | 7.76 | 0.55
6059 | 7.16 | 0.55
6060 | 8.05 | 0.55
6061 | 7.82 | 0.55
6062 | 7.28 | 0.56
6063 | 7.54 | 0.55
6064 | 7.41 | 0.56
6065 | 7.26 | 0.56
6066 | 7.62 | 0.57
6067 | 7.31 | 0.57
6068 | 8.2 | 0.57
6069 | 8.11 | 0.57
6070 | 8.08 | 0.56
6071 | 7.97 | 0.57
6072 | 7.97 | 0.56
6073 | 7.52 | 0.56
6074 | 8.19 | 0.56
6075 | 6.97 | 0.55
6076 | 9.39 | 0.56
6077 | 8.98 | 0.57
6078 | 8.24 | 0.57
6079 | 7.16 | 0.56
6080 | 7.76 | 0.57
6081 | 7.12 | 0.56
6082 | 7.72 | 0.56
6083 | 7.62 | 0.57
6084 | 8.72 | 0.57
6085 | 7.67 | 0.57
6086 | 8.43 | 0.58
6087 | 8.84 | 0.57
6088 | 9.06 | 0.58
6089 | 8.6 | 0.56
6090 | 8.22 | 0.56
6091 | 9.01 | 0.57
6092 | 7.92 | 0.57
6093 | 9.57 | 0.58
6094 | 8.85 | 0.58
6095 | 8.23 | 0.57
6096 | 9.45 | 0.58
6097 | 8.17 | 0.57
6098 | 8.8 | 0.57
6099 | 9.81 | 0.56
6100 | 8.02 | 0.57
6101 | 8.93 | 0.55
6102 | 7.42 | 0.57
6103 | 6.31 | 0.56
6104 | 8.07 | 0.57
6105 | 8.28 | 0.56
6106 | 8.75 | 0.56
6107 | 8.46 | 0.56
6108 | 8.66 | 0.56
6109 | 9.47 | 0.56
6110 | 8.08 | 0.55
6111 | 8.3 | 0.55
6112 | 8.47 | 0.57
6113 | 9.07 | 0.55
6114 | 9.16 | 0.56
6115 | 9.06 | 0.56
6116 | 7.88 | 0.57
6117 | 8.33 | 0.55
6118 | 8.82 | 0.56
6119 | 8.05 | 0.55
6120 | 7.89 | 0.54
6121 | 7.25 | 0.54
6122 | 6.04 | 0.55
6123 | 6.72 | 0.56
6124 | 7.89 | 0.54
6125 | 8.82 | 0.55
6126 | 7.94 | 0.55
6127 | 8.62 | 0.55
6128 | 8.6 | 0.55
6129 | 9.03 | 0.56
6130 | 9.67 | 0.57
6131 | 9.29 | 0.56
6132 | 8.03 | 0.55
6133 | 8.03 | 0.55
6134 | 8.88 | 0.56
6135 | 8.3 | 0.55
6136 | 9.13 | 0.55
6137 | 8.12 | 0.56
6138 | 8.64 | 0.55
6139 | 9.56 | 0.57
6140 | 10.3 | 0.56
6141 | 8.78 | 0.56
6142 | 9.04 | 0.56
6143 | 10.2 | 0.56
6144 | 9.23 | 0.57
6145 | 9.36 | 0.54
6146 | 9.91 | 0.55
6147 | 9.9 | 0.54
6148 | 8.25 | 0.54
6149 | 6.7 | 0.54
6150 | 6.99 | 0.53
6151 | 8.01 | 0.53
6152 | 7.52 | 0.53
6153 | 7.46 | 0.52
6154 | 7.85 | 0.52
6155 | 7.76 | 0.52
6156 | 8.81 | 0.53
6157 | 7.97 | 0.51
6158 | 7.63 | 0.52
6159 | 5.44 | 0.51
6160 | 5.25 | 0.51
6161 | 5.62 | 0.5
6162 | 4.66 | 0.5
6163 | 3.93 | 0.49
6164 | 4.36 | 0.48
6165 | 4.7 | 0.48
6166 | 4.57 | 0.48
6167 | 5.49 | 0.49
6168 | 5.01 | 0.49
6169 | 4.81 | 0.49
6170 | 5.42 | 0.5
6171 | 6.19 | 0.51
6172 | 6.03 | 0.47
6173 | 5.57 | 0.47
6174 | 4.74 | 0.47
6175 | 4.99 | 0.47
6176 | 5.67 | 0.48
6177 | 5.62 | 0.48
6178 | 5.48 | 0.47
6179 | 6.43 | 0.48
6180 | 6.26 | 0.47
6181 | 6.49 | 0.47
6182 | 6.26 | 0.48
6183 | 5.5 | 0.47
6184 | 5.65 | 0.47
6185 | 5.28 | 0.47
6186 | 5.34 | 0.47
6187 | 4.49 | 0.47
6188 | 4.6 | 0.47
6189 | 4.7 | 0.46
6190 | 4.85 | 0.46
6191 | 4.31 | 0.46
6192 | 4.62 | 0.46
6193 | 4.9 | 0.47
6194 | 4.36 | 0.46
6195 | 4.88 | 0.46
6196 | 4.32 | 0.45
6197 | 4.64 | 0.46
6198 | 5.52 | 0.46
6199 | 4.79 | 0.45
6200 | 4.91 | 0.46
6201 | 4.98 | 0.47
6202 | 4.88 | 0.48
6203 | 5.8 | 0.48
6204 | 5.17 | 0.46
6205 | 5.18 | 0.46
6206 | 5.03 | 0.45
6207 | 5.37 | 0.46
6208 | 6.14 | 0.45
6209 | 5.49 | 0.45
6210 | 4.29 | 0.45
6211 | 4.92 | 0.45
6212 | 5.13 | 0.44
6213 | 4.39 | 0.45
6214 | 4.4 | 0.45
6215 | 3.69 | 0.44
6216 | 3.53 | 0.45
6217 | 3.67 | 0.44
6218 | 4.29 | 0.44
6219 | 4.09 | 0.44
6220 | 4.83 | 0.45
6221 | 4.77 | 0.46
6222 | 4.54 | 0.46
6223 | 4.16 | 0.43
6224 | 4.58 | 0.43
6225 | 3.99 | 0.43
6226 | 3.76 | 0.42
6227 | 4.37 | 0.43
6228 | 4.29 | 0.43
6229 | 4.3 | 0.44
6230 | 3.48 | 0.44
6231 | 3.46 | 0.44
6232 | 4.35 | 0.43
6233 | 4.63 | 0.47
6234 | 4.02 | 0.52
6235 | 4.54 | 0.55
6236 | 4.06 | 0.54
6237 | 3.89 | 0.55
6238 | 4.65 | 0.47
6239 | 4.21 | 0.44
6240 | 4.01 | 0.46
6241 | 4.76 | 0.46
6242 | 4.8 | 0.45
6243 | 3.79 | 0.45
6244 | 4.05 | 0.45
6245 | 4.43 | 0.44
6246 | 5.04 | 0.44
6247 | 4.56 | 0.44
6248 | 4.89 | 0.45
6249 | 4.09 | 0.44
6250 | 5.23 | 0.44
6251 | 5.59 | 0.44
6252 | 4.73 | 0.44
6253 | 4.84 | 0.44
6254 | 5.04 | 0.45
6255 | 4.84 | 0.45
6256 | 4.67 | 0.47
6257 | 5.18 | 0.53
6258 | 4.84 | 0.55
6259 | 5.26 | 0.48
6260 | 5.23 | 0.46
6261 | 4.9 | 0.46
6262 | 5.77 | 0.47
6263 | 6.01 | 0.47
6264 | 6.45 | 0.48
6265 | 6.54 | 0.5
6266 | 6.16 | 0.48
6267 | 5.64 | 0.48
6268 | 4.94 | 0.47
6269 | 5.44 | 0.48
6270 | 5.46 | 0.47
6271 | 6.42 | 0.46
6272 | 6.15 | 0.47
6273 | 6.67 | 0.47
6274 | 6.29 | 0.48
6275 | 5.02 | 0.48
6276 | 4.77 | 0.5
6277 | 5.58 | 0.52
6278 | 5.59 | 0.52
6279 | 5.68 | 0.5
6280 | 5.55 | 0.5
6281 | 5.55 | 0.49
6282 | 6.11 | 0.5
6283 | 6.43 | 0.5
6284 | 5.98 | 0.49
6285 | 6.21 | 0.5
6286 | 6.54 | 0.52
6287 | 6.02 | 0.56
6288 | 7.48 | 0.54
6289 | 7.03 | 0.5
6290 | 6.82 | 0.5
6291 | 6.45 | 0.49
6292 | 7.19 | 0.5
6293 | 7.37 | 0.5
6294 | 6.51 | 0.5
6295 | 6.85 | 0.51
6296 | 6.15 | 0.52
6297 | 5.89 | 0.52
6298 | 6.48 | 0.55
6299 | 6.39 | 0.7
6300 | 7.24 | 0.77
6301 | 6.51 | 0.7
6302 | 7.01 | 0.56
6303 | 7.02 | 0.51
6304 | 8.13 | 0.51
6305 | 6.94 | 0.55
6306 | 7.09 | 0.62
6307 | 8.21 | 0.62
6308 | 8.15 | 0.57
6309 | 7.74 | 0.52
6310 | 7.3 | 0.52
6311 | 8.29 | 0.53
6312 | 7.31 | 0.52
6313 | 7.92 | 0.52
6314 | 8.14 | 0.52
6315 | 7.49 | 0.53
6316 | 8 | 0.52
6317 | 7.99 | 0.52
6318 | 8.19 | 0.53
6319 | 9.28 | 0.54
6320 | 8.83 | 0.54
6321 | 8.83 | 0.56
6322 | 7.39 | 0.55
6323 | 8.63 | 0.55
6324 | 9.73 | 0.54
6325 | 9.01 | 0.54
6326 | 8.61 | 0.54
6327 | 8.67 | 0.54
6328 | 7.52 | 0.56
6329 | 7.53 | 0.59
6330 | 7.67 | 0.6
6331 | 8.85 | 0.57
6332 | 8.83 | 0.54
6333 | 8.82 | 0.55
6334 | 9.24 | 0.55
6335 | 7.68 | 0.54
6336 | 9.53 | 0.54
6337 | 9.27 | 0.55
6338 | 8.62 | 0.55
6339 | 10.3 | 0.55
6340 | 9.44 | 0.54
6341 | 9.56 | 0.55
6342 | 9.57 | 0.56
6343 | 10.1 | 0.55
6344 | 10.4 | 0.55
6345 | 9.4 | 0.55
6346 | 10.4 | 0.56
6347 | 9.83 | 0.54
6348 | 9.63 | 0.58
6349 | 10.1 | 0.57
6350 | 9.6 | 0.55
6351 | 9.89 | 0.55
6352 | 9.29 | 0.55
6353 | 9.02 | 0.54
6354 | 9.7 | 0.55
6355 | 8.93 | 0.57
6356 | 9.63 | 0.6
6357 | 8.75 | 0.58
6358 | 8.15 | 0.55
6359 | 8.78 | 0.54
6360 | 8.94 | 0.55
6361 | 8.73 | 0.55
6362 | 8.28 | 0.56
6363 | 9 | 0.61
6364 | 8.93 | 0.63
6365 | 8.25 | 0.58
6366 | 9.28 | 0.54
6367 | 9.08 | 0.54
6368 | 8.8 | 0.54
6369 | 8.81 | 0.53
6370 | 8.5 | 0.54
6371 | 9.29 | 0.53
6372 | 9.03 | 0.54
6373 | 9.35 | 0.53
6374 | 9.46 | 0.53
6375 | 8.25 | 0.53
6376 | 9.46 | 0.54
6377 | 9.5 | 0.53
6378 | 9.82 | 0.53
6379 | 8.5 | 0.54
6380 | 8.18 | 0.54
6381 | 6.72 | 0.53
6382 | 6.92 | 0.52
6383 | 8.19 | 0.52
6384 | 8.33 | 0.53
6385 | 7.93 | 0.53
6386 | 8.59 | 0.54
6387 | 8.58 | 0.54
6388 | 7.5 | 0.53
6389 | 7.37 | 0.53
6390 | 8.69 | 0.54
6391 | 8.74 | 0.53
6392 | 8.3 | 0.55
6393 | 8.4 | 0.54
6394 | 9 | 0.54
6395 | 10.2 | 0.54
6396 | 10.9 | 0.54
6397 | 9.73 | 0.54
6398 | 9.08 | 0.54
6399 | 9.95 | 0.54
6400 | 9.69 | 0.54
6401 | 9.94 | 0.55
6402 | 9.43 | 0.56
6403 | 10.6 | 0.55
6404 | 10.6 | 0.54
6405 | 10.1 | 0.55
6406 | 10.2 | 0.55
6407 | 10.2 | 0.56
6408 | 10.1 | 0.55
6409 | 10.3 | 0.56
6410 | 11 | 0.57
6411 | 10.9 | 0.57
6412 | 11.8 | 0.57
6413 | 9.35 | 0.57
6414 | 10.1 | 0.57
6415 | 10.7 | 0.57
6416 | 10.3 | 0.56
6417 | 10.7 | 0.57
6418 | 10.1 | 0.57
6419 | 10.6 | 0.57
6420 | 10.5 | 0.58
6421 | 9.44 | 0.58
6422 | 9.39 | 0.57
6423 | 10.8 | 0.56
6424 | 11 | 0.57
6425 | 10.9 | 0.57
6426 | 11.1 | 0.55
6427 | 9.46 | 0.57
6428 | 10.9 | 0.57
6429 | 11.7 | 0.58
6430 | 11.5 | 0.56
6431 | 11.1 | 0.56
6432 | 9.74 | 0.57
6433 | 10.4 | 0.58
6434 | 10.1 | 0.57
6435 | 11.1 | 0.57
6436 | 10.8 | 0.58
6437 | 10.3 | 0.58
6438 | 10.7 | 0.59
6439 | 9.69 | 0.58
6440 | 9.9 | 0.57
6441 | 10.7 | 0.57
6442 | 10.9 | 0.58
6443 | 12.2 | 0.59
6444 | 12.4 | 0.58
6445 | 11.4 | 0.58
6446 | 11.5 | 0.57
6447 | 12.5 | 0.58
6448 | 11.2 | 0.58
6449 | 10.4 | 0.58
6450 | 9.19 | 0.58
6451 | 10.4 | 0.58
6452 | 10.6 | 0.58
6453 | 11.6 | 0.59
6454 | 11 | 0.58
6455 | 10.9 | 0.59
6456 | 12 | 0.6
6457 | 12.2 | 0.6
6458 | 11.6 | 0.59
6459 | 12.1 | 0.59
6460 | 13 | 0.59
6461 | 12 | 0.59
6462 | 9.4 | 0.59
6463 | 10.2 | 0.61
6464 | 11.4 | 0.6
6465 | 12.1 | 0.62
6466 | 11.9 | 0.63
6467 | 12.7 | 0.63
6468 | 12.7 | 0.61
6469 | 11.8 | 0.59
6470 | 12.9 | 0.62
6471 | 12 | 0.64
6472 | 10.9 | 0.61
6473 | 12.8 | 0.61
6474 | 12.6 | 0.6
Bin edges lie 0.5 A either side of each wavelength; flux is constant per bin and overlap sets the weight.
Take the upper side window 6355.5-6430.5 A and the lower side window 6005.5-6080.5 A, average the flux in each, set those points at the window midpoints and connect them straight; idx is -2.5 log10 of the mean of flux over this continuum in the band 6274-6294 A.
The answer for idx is 0.39 mag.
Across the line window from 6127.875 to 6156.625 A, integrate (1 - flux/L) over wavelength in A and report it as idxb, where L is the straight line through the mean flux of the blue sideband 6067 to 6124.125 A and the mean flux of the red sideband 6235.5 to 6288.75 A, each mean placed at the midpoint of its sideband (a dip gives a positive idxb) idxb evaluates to -4.8 A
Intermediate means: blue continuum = 8.24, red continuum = 5.33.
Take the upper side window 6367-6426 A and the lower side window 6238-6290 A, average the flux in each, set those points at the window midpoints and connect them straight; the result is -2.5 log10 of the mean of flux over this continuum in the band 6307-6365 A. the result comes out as -0.16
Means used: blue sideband 5.43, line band 8.82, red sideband 9.47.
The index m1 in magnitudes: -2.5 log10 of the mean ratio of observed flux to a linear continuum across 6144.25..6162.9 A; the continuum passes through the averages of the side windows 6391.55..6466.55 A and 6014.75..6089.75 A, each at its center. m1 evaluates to 0.14 mag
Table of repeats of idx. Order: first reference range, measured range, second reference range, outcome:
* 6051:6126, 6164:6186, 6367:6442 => 0.48 mag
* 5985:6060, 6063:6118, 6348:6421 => -0.09 mag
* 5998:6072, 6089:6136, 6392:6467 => -0.06 mag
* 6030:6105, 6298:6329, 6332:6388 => 0.12 mag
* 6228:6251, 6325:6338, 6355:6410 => -0.16 mag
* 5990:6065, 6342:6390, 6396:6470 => 0.15 mag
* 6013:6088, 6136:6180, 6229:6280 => -0.11 mag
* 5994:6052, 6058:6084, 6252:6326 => -0.11 mag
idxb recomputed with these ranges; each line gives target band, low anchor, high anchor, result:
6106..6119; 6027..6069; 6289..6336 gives -1.7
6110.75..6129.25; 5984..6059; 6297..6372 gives -1.4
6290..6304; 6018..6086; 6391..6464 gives 4.1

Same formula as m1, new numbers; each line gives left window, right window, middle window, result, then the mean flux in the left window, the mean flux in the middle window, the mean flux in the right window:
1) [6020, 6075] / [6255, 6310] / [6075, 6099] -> -0.15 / 7.56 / 8.41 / 6.25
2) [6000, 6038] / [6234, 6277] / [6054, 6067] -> -0.15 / 6.97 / 7.65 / 5.08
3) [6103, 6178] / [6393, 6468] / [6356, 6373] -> 0.14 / 7.59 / 8.83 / 10.7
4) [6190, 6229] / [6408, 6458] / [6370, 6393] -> 0.11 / 4.66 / 8.48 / 10.8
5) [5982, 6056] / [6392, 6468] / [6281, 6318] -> 0.33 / 7.12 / 7.06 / 10.7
